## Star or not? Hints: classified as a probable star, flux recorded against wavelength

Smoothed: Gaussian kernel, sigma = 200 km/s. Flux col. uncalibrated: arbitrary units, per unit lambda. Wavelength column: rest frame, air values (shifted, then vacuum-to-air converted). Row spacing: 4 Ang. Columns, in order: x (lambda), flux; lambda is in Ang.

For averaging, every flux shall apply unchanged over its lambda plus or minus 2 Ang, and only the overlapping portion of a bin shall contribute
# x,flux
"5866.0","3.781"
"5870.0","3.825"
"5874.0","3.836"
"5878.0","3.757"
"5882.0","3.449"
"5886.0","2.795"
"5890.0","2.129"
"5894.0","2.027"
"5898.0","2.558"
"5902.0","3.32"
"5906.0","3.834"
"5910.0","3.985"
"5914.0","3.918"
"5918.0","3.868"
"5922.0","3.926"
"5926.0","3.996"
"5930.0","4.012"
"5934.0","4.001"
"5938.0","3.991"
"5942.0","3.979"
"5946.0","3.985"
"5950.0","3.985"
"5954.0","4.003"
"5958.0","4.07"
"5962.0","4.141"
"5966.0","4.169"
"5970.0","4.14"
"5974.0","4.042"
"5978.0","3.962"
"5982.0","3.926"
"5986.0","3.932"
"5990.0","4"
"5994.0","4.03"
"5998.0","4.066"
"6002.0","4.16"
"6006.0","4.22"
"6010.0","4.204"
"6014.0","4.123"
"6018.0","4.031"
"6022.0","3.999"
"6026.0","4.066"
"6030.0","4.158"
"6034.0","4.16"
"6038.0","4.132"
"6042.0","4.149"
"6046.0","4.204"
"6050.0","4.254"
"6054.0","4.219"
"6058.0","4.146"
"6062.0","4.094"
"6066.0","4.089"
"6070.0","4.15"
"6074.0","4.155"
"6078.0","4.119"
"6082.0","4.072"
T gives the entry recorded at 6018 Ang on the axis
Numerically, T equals 4.031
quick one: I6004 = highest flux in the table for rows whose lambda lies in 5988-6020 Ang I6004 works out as 4.22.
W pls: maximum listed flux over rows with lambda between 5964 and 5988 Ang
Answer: 4.169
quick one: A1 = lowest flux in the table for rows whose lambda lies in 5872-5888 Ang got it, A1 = 2.795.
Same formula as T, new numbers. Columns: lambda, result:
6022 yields 3.999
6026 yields 4.066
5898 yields 2.558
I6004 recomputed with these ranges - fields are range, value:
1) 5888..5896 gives 2.129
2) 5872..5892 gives 3.836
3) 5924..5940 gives 4.012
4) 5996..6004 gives 4.16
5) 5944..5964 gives 4.141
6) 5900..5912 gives 3.985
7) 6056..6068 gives 4.146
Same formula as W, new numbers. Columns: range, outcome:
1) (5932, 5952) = 4.001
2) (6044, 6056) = 4.254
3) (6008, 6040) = 4.204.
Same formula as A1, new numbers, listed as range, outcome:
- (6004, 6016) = 4.123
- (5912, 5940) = 3.868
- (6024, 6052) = 4.066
